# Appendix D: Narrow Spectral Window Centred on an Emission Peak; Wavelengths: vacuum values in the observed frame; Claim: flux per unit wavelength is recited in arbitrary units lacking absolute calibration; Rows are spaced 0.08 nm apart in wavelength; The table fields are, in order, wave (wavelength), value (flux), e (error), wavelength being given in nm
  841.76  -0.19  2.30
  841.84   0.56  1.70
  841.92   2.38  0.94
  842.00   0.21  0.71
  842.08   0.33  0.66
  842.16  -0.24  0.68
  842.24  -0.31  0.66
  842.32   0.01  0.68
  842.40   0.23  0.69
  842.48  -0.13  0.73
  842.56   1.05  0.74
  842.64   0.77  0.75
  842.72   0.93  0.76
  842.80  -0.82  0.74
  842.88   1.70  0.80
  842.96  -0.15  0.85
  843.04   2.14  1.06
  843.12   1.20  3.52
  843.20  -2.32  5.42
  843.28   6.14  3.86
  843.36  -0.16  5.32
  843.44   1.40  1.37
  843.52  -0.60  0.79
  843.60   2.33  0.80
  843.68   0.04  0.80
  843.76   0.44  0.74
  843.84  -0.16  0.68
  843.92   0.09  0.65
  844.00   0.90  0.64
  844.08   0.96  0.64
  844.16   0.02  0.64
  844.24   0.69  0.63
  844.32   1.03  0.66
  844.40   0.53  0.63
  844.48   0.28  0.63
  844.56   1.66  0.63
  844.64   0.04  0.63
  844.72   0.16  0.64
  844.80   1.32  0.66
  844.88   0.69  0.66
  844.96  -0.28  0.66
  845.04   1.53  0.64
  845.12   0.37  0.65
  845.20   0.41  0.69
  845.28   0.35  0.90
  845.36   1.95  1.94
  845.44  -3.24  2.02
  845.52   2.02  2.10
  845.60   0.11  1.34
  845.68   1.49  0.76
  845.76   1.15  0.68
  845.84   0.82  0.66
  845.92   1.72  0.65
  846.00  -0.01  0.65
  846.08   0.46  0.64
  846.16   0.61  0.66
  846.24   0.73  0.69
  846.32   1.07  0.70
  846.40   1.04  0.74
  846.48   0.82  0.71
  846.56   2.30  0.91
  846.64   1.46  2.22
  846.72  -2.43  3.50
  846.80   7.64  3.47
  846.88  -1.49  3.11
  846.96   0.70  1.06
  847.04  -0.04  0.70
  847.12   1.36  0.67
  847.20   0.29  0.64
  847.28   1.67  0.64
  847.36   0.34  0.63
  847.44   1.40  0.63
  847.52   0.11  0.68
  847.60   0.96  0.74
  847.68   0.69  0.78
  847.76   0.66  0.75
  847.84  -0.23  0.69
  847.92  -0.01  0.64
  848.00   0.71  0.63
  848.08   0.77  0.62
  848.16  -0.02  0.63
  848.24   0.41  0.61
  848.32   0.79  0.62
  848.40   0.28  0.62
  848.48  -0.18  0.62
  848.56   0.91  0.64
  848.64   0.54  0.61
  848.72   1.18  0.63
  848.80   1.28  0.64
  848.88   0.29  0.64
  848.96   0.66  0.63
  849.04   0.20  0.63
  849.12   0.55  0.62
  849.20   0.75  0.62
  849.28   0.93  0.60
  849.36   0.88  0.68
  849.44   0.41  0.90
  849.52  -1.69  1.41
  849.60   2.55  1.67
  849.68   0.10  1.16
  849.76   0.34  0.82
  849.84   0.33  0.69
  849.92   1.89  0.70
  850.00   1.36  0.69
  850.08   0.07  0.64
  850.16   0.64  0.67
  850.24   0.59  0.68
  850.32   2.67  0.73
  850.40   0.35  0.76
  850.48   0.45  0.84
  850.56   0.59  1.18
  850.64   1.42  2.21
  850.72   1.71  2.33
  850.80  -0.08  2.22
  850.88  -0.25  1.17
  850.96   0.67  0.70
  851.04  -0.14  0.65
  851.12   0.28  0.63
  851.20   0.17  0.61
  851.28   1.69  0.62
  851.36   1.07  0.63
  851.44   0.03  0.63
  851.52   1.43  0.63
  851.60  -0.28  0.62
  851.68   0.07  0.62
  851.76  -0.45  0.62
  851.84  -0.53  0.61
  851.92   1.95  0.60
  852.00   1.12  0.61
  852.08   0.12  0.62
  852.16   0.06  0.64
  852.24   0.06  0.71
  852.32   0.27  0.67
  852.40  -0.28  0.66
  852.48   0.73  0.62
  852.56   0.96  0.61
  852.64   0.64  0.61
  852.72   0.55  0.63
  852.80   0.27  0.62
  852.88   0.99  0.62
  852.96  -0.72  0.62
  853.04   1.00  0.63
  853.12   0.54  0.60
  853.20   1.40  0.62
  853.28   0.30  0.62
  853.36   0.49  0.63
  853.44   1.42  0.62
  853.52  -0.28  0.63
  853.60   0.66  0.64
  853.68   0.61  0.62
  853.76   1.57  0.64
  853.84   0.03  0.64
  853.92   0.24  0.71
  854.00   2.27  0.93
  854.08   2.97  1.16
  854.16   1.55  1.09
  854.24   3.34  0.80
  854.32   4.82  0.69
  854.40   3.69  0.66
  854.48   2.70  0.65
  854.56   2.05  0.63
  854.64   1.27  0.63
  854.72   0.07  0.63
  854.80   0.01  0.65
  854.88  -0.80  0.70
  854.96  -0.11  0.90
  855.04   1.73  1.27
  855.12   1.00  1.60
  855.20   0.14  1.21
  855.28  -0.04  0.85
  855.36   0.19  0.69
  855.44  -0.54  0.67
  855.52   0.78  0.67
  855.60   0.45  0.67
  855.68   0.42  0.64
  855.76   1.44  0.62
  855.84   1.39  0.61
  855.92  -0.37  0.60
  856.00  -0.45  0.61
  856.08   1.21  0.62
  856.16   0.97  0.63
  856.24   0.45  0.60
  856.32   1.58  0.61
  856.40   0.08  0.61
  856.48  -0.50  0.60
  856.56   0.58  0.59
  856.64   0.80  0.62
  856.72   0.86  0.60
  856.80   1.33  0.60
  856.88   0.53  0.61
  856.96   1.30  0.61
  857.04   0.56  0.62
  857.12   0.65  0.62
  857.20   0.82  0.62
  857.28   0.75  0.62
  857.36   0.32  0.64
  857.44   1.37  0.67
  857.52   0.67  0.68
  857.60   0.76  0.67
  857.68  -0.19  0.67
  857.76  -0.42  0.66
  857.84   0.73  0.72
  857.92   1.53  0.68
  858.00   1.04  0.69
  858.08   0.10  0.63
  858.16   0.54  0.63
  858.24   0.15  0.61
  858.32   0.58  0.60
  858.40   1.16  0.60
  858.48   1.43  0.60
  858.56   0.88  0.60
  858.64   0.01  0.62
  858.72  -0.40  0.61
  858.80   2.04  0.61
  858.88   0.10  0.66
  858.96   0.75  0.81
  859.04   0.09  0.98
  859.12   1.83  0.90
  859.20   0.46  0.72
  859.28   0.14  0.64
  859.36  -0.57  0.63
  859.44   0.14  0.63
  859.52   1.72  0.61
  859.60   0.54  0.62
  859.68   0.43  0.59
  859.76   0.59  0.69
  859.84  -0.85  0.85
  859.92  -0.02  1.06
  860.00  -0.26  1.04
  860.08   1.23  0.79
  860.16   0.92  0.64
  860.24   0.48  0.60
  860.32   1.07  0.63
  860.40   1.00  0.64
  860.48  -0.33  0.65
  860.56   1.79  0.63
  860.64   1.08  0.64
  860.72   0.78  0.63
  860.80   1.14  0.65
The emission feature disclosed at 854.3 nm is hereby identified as H-beta 4861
